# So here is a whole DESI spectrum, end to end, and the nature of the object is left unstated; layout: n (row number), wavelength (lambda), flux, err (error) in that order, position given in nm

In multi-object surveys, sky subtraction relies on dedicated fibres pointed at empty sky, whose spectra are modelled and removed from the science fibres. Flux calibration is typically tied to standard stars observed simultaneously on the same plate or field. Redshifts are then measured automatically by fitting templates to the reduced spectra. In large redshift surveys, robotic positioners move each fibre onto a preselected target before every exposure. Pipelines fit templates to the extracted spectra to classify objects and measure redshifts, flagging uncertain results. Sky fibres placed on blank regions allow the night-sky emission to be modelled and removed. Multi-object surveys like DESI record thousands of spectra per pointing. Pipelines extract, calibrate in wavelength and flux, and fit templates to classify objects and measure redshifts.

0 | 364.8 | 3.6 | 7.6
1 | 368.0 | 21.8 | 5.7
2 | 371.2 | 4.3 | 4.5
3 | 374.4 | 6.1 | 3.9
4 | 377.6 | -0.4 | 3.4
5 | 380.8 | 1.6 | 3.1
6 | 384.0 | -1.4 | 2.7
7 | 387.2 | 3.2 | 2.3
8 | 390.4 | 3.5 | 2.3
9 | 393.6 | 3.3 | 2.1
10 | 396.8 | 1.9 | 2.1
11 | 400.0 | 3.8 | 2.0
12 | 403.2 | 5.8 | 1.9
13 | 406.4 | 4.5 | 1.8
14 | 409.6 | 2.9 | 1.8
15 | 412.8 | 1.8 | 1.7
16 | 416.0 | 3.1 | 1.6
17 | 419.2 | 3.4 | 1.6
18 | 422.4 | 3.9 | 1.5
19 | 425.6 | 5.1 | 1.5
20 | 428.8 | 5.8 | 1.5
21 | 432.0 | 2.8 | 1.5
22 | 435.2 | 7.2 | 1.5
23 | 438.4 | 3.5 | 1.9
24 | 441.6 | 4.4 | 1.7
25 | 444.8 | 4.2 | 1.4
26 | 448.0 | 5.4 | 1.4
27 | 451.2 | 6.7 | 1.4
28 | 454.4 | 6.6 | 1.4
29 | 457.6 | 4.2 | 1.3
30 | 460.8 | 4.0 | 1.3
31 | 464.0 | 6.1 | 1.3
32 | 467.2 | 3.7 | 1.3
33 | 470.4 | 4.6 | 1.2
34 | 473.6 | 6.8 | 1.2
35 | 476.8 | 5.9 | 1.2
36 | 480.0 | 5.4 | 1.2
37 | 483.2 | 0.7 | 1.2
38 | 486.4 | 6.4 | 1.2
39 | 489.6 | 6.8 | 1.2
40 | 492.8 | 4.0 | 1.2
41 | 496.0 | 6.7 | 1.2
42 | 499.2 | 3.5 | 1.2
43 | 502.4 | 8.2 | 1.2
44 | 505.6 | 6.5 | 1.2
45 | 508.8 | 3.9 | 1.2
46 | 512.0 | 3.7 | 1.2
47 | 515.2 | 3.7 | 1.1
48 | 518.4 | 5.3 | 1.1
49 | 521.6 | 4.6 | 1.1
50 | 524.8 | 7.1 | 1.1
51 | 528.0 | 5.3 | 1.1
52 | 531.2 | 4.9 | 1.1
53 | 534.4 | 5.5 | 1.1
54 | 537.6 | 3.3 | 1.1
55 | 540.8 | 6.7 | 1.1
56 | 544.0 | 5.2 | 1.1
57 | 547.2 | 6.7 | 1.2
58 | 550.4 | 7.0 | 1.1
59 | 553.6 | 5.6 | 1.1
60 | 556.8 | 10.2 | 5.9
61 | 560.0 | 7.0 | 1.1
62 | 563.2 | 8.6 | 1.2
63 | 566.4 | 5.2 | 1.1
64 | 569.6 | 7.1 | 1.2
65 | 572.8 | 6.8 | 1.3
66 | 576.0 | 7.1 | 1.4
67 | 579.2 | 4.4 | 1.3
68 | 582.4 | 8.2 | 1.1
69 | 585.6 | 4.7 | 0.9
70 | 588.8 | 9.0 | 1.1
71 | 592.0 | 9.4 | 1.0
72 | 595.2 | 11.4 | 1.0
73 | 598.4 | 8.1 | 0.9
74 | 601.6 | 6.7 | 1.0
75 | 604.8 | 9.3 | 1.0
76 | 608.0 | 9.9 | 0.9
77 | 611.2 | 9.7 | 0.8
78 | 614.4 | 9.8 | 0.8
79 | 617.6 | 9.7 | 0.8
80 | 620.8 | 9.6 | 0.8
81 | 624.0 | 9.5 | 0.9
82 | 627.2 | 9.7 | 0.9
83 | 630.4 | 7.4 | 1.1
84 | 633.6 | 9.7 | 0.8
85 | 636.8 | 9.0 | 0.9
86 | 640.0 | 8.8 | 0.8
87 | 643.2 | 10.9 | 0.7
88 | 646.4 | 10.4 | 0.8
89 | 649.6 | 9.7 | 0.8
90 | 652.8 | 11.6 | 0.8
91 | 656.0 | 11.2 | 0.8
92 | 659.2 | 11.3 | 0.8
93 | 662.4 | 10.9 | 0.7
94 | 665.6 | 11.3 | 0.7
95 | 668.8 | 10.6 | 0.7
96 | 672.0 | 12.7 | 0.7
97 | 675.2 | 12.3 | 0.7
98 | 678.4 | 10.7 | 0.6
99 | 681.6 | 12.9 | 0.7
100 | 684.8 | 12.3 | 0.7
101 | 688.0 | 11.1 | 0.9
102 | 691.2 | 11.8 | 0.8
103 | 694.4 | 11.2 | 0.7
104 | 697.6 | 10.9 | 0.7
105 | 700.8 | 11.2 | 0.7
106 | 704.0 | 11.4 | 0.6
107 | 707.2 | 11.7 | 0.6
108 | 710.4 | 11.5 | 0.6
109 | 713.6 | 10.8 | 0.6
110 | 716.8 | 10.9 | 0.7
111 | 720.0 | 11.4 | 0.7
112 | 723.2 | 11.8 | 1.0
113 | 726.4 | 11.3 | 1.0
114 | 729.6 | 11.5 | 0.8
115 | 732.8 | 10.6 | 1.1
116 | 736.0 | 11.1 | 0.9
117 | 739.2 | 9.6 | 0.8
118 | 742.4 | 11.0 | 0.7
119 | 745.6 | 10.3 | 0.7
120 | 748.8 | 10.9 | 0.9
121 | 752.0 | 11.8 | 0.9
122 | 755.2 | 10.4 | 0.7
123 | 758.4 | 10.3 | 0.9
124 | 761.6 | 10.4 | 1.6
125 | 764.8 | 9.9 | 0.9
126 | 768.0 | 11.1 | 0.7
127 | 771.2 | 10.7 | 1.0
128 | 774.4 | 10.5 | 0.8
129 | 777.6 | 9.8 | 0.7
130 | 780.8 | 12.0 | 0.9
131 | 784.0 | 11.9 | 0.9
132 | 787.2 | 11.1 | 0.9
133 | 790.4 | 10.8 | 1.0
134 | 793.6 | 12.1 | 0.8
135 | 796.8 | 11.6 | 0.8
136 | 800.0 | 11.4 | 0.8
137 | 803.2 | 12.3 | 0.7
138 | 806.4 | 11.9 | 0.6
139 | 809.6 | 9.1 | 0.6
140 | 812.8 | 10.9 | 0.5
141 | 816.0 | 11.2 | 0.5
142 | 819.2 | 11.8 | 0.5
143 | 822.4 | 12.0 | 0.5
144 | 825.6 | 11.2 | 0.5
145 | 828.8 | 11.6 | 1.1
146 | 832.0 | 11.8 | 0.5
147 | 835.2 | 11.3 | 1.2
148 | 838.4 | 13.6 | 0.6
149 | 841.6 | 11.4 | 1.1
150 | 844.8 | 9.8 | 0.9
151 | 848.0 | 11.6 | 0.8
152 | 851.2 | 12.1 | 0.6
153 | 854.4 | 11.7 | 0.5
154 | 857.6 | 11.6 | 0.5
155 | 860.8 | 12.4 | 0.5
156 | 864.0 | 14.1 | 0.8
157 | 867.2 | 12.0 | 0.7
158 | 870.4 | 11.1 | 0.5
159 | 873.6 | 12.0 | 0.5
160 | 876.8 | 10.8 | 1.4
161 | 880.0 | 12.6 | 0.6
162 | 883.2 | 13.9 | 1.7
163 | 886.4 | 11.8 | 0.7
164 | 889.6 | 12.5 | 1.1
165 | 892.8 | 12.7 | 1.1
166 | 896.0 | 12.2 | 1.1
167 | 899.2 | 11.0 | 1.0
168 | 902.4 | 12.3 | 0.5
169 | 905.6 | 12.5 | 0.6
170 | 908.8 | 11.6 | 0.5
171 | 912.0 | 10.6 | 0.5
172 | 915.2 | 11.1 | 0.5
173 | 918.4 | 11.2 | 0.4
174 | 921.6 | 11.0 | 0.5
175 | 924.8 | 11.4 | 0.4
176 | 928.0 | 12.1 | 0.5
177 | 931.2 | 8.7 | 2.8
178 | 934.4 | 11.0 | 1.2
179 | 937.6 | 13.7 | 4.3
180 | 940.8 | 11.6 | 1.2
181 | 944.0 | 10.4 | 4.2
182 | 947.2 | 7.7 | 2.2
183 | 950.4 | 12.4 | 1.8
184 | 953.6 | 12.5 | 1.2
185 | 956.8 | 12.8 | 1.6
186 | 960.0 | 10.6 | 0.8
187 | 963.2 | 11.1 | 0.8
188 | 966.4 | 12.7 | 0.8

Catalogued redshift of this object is 0.476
